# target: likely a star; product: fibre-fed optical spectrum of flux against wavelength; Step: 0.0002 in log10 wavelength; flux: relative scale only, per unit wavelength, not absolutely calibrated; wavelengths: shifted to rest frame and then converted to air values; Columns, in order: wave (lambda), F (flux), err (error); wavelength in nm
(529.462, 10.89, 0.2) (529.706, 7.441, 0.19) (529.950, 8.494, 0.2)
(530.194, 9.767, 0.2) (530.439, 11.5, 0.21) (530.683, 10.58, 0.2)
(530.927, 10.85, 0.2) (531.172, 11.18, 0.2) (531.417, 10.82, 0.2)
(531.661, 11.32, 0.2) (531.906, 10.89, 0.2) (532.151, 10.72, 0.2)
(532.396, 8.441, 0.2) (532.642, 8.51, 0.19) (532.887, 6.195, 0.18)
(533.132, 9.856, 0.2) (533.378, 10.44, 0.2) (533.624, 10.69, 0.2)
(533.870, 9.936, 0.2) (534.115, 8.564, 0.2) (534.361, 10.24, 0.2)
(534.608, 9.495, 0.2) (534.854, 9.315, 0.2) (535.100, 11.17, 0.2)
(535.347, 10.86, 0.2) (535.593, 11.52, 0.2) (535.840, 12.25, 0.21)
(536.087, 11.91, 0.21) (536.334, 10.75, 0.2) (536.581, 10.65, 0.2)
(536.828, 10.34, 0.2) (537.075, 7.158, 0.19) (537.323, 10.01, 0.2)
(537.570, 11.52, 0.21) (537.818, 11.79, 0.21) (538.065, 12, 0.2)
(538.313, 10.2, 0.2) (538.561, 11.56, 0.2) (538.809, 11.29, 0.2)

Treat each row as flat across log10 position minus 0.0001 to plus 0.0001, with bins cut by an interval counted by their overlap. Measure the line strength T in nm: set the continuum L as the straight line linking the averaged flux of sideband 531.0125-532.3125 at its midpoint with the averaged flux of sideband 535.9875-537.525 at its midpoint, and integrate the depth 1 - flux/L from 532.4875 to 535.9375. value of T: 0.20 nm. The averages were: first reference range 10.9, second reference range 10.2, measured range 9.9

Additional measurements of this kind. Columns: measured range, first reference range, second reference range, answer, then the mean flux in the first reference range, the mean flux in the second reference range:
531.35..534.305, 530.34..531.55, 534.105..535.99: 0.30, 11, 10.6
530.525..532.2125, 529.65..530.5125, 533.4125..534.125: -0.24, 9.31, 10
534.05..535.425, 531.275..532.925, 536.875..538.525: 0.02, 9.75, 10.5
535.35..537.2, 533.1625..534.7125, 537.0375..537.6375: -0.17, 9.89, 9.72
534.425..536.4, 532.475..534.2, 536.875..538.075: -0.23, 9.17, 10.3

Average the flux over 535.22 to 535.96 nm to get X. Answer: 11.5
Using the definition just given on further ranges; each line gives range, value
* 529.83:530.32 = 9.14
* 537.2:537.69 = 10.8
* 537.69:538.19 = 11.9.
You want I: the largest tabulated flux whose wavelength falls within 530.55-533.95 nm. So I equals 11.32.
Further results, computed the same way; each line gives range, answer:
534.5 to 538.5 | 12.25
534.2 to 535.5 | 11.17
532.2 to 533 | 8.51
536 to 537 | 11.91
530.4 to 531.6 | 11.5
